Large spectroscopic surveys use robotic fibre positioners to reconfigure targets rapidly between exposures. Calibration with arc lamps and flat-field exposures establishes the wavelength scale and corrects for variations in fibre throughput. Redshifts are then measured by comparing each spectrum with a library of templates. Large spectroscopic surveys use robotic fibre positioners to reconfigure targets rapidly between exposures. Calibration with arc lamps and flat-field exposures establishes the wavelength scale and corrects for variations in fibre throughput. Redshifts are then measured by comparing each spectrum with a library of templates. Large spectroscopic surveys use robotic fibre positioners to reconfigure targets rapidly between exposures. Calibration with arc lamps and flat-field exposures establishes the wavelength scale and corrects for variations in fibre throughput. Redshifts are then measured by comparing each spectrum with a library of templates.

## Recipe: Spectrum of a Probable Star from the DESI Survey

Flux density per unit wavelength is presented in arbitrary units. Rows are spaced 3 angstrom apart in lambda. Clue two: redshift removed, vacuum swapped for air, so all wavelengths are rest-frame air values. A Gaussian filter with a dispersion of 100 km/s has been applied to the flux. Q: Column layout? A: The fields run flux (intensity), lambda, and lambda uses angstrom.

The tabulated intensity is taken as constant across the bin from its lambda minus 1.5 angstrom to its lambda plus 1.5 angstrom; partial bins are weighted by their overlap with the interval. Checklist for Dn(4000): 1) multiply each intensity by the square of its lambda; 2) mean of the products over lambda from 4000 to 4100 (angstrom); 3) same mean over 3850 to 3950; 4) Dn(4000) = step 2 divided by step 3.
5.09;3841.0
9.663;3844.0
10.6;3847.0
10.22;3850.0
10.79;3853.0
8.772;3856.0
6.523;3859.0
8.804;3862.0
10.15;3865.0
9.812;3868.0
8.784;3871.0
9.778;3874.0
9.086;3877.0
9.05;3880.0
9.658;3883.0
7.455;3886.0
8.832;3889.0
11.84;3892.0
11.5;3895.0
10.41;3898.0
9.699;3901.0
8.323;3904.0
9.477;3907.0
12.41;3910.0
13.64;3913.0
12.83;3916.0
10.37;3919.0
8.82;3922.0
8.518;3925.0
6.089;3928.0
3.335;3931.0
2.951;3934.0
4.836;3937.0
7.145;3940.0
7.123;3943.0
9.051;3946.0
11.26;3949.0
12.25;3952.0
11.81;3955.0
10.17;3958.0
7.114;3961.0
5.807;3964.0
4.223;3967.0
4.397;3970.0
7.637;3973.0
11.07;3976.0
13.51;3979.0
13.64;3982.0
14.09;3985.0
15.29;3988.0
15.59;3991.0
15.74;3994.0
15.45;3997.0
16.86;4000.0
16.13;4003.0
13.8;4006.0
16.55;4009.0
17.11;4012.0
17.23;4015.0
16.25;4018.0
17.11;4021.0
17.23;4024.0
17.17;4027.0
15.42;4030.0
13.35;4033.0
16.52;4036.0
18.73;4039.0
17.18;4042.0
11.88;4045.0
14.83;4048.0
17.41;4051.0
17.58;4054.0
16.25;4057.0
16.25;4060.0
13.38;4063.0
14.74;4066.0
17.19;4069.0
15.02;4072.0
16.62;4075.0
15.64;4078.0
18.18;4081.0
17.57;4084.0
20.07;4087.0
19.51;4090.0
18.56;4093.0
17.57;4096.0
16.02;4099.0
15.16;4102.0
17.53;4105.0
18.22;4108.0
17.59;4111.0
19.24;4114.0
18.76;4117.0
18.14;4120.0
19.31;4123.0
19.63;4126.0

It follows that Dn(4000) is 1.98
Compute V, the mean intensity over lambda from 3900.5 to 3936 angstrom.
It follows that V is 8.79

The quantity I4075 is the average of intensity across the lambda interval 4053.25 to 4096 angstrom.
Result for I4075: 16.9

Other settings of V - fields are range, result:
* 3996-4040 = 16.3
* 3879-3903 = 9.79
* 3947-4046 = 13.5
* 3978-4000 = 14.9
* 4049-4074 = 16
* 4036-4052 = 16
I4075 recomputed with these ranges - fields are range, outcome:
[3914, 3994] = 9.34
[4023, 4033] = 16.1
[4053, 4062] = 16.5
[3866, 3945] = 8.92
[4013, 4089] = 16.4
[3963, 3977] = 6.5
